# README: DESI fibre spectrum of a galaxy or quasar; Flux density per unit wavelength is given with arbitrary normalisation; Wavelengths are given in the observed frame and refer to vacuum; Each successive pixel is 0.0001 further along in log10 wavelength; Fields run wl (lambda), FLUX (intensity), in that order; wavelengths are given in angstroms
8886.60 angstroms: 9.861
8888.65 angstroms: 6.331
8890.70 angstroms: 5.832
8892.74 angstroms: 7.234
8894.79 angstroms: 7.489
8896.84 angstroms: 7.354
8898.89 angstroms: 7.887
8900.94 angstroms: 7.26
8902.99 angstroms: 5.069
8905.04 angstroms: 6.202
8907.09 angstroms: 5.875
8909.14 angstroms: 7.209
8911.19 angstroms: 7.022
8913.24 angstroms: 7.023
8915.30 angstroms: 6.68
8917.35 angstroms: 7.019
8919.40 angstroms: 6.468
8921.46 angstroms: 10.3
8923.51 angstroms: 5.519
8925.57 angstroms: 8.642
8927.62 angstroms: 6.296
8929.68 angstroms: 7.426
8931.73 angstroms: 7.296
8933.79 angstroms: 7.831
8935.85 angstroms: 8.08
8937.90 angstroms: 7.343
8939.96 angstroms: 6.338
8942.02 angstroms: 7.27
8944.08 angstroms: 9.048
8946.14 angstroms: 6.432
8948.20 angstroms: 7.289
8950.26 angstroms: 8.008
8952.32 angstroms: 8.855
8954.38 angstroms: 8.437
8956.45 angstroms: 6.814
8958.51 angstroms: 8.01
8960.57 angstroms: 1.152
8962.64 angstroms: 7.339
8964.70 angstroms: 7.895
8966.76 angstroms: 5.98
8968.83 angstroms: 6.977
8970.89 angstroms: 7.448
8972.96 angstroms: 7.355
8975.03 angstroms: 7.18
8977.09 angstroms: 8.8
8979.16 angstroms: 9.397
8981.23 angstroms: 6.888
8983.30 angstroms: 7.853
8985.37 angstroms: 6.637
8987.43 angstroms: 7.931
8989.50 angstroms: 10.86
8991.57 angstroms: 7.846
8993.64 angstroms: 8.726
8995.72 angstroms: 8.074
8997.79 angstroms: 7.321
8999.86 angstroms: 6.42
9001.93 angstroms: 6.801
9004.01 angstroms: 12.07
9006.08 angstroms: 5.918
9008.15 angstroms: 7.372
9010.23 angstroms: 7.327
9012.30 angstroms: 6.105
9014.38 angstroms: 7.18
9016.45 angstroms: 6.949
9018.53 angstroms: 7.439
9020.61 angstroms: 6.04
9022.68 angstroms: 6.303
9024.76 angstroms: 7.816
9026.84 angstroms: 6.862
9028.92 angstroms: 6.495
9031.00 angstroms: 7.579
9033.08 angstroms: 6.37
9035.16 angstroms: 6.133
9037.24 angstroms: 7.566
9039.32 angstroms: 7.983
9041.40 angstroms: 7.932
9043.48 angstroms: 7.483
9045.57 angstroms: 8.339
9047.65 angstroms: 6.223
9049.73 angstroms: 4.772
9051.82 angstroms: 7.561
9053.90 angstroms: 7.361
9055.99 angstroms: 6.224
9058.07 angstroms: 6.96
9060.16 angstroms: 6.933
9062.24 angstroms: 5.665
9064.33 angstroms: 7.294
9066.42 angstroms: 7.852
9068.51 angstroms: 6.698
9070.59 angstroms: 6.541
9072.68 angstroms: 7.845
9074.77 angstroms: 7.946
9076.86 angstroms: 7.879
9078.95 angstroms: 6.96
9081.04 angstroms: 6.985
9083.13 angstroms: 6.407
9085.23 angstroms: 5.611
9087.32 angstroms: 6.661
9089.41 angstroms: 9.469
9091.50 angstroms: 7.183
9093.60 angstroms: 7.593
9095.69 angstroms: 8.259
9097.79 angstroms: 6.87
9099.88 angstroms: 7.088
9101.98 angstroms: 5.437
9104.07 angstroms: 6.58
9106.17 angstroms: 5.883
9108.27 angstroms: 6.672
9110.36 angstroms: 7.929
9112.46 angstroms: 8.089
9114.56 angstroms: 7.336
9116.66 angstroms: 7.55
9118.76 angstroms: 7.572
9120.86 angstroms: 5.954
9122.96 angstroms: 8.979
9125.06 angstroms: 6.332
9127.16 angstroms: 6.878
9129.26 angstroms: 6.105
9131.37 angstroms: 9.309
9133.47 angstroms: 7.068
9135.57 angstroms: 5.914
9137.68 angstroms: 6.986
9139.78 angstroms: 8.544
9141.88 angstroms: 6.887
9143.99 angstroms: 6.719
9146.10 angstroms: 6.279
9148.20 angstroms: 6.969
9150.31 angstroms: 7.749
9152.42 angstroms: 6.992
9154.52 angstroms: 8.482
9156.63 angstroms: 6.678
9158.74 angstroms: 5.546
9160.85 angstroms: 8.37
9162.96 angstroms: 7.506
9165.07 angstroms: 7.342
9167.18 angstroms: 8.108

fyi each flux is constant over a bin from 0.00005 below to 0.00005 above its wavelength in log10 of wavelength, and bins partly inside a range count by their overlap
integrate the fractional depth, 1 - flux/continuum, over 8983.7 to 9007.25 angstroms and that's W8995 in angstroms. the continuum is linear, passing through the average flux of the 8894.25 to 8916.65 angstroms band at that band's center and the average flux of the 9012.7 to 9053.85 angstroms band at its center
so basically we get -3.7 angstroms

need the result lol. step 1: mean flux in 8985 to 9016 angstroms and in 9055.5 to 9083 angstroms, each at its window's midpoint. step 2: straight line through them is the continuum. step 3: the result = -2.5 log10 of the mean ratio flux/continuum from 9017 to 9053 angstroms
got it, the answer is 0.06 mag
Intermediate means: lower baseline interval 7.78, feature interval 6.99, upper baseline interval 7.06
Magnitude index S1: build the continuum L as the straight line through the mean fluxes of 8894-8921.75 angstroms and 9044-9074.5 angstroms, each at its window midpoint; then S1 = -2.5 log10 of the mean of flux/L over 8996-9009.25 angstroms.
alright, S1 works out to -0.110 mag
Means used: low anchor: 6.97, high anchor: 6.91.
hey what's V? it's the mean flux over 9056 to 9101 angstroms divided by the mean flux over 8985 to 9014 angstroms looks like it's 0.91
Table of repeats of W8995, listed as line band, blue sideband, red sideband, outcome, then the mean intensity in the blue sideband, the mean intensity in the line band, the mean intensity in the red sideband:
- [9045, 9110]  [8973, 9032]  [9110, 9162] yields 3.7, 7.57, 6.96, 7.24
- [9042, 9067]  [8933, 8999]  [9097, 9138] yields 1.2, 7.54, 6.89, 7.03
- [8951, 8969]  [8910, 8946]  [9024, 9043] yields 1.2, 7.36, 6.84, 7.19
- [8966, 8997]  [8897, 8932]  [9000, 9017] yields -2.4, 7.01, 7.87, 7.43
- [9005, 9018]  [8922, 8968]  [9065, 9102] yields 0.6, 7.18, 6.85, 7.23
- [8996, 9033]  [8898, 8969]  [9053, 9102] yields -0.4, 7.09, 7.17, 7.1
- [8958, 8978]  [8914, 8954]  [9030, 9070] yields 1.6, 7.49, 6.77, 6.99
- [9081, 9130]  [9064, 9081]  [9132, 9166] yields 1.4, 7.36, 7.07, 7.15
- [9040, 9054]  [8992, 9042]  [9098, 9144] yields 0.2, 7.28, 7.1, 7.09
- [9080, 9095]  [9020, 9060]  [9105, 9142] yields -0.1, 6.96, 7.16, 7.23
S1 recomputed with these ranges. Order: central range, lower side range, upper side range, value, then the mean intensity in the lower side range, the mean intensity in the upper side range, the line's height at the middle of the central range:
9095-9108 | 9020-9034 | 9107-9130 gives 0.079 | 6.81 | 7.22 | 7.14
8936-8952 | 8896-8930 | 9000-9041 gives -0.066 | 7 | 7.17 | 7.05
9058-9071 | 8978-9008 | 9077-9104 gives 0.070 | 8.04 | 7.06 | 7.32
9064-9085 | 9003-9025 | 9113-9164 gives 0.012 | 7.3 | 7.2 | 7.25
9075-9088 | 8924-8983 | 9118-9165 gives 0.062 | 7.34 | 7.17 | 7.23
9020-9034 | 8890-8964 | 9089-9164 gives 0.053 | 7.1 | 7.2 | 7.15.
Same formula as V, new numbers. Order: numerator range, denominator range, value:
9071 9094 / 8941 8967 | 1.02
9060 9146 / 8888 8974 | 1.01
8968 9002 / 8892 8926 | 1.11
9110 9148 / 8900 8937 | 1.02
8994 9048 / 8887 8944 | 1.02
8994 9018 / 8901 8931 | 1.08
